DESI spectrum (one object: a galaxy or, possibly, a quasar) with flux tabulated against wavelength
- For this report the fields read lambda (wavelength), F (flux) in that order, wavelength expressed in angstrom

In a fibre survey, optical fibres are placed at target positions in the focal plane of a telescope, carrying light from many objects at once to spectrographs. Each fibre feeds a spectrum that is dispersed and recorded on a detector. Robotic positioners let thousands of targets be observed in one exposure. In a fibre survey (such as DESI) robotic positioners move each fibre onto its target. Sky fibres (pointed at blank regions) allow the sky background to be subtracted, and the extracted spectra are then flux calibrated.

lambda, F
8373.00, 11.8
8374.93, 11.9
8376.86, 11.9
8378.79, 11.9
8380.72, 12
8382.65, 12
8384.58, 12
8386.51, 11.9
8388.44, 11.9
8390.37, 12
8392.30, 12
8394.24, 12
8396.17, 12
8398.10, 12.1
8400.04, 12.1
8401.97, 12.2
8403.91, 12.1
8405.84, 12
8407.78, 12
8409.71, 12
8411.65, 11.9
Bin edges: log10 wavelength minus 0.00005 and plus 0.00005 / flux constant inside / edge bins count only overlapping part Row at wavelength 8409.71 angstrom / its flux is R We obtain 12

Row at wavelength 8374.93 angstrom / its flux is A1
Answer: 11.9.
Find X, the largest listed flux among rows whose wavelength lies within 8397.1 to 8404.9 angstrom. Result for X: 12.2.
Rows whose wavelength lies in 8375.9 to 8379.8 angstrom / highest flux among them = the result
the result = 11.9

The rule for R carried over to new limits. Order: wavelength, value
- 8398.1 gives 12.1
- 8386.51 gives 11.9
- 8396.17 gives 12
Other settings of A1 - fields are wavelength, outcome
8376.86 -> 11.9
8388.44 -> 11.9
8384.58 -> 12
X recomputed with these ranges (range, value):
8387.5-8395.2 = 12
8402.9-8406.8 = 12.1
